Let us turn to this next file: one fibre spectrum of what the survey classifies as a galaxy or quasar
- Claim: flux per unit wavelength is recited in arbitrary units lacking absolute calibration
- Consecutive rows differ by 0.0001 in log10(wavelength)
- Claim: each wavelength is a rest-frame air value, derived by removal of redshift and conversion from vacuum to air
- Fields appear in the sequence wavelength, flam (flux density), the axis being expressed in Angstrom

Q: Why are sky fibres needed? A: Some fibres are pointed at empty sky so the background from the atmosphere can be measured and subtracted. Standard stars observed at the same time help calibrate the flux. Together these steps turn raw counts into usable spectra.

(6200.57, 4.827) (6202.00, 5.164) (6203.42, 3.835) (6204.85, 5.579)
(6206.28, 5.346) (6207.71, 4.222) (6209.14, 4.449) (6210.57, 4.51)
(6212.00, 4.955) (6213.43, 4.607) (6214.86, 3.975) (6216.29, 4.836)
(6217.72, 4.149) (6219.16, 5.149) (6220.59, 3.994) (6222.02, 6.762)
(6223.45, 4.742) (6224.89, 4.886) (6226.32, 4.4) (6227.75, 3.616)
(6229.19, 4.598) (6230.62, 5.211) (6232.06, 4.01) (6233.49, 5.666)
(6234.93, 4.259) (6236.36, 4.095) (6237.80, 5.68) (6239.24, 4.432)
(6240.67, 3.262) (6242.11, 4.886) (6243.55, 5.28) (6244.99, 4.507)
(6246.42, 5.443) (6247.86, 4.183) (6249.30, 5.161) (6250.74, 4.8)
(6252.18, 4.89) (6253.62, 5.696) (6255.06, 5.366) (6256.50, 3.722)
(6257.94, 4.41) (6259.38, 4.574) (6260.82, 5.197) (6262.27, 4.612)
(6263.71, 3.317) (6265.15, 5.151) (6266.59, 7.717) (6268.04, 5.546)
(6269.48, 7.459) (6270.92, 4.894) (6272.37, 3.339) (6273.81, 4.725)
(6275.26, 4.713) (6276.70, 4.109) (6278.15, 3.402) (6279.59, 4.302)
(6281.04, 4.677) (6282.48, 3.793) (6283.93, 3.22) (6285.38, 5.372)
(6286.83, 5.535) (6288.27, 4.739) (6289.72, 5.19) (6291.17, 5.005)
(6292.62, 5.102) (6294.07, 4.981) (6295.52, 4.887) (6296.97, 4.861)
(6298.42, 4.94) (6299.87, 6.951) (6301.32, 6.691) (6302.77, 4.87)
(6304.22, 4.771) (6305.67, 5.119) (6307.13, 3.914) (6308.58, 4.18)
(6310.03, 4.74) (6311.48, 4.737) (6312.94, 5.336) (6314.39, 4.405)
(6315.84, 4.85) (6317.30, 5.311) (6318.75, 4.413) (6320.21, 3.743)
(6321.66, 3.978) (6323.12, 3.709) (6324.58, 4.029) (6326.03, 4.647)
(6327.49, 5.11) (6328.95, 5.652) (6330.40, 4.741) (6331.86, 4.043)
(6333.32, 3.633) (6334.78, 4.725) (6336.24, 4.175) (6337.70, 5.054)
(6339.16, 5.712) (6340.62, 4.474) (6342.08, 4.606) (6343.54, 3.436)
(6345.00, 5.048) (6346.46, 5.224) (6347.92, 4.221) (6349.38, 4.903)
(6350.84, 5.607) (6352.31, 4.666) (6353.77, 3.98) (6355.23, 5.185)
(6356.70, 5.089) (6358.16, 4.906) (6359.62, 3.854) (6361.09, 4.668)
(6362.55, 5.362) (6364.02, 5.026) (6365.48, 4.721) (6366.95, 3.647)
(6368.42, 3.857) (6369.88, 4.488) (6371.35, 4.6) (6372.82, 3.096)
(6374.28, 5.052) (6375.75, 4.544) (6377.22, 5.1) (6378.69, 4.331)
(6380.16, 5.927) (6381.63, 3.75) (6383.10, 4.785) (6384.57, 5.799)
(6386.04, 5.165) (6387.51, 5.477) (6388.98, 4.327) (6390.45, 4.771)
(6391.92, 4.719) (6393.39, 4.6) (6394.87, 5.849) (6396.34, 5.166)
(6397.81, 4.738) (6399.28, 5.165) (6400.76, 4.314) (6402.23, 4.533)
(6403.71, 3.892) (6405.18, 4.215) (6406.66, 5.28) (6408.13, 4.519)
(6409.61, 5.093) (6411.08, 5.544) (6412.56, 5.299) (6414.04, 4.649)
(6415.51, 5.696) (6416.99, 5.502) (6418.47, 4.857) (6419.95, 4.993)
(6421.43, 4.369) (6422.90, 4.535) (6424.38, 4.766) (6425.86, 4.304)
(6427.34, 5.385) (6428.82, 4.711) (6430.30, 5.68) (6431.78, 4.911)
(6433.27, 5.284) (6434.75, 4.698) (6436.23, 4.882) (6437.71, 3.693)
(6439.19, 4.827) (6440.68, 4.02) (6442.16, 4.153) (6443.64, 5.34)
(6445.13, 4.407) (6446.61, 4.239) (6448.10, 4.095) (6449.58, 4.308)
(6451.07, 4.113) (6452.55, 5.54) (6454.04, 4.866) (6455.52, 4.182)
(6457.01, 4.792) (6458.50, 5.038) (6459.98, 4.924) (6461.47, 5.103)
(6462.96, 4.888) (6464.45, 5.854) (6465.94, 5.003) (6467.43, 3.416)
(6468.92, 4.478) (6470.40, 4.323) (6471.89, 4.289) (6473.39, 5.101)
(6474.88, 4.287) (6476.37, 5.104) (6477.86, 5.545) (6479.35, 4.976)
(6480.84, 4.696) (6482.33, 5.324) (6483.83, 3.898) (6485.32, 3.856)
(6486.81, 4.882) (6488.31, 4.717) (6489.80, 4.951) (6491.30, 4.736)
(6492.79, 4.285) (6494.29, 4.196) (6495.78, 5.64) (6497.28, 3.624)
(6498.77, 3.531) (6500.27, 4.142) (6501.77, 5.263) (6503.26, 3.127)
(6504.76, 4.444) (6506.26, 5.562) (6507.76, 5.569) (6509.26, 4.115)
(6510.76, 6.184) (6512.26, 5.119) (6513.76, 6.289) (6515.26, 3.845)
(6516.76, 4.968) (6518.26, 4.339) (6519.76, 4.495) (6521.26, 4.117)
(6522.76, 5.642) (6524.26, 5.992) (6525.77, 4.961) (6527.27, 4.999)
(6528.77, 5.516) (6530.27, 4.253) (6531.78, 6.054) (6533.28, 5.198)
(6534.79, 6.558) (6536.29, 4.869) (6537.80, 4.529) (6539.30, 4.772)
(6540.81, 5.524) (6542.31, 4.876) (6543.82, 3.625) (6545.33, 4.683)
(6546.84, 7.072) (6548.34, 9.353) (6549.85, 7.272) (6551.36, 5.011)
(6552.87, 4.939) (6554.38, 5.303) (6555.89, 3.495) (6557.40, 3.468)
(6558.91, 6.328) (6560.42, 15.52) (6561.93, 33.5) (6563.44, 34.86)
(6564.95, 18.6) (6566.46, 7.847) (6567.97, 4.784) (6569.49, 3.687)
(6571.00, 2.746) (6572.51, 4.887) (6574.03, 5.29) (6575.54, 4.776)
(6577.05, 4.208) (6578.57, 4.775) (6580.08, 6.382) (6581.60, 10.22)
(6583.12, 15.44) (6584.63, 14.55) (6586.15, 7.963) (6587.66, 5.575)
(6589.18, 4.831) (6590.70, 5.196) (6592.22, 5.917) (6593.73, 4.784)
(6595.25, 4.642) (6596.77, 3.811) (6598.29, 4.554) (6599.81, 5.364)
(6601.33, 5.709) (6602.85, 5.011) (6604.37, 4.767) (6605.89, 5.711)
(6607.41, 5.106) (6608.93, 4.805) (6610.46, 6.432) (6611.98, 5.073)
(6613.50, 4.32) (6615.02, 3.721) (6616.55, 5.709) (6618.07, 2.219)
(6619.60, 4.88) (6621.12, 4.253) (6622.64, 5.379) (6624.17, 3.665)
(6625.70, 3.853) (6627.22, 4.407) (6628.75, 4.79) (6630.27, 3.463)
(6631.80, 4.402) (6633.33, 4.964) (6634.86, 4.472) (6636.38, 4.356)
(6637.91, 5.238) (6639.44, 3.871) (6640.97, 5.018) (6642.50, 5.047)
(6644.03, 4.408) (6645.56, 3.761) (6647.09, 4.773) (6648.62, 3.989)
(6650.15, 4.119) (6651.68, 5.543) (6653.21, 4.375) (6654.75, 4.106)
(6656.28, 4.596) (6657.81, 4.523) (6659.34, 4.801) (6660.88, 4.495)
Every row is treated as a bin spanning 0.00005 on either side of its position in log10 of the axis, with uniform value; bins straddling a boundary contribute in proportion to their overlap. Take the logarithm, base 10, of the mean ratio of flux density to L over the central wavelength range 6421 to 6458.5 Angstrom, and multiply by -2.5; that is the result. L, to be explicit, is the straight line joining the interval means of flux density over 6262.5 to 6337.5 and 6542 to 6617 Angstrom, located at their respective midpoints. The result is 0.286 mag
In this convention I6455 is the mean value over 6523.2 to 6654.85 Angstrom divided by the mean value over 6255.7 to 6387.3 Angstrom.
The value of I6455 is 1.31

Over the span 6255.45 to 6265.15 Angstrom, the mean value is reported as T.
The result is 4.4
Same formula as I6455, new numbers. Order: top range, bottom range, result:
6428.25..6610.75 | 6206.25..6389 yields 1.23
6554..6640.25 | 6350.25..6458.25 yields 1.42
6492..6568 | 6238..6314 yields 1.39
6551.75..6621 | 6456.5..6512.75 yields 1.56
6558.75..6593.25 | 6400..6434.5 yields 2.03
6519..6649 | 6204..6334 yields 1.31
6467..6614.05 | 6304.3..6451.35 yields 1.30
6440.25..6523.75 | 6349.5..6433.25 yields 0.97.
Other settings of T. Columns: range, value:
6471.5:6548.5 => 4.93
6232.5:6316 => 4.85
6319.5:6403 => 4.66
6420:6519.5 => 4.69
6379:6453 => 4.81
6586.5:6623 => 4.94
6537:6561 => 5.91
